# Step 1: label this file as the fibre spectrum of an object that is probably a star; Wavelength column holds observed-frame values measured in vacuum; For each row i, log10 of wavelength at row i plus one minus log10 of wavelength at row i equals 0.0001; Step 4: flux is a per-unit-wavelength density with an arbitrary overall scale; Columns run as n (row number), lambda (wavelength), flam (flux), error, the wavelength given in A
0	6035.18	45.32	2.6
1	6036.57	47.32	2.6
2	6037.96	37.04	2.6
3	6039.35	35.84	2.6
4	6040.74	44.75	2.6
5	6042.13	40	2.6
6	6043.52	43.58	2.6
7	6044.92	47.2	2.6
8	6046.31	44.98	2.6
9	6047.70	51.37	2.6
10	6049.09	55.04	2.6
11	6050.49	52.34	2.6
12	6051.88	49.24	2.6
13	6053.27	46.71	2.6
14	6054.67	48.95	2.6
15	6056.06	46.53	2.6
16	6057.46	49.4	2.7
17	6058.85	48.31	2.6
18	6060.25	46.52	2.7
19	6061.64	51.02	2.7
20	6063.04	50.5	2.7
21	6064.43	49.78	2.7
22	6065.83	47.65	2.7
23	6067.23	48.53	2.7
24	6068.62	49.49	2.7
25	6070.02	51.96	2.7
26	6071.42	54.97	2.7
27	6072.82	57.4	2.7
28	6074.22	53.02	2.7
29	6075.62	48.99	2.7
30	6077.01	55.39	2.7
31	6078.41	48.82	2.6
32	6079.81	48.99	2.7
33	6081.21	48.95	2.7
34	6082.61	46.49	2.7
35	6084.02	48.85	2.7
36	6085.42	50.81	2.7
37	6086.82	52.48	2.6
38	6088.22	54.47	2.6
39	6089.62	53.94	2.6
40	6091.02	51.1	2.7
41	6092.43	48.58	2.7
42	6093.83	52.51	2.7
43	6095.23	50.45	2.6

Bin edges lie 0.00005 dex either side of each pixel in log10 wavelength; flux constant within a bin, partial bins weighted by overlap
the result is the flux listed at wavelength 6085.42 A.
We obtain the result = 50.81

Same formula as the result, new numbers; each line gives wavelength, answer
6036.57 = 47.32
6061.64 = 51.02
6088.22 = 54.47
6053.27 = 46.71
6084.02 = 48.85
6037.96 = 37.04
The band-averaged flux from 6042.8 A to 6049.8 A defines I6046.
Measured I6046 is 48.4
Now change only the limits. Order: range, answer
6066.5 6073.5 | 52.4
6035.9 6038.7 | 42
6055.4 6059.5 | 48.1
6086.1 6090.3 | 53.7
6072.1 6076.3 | 53.1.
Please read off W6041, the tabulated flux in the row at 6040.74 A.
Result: 44.75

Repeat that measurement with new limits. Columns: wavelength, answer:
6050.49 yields 52.34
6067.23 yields 48.53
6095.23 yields 50.45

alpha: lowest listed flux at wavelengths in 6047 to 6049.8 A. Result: 51.37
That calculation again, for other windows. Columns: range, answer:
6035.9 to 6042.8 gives 35.84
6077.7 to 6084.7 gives 46.49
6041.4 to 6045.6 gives 40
